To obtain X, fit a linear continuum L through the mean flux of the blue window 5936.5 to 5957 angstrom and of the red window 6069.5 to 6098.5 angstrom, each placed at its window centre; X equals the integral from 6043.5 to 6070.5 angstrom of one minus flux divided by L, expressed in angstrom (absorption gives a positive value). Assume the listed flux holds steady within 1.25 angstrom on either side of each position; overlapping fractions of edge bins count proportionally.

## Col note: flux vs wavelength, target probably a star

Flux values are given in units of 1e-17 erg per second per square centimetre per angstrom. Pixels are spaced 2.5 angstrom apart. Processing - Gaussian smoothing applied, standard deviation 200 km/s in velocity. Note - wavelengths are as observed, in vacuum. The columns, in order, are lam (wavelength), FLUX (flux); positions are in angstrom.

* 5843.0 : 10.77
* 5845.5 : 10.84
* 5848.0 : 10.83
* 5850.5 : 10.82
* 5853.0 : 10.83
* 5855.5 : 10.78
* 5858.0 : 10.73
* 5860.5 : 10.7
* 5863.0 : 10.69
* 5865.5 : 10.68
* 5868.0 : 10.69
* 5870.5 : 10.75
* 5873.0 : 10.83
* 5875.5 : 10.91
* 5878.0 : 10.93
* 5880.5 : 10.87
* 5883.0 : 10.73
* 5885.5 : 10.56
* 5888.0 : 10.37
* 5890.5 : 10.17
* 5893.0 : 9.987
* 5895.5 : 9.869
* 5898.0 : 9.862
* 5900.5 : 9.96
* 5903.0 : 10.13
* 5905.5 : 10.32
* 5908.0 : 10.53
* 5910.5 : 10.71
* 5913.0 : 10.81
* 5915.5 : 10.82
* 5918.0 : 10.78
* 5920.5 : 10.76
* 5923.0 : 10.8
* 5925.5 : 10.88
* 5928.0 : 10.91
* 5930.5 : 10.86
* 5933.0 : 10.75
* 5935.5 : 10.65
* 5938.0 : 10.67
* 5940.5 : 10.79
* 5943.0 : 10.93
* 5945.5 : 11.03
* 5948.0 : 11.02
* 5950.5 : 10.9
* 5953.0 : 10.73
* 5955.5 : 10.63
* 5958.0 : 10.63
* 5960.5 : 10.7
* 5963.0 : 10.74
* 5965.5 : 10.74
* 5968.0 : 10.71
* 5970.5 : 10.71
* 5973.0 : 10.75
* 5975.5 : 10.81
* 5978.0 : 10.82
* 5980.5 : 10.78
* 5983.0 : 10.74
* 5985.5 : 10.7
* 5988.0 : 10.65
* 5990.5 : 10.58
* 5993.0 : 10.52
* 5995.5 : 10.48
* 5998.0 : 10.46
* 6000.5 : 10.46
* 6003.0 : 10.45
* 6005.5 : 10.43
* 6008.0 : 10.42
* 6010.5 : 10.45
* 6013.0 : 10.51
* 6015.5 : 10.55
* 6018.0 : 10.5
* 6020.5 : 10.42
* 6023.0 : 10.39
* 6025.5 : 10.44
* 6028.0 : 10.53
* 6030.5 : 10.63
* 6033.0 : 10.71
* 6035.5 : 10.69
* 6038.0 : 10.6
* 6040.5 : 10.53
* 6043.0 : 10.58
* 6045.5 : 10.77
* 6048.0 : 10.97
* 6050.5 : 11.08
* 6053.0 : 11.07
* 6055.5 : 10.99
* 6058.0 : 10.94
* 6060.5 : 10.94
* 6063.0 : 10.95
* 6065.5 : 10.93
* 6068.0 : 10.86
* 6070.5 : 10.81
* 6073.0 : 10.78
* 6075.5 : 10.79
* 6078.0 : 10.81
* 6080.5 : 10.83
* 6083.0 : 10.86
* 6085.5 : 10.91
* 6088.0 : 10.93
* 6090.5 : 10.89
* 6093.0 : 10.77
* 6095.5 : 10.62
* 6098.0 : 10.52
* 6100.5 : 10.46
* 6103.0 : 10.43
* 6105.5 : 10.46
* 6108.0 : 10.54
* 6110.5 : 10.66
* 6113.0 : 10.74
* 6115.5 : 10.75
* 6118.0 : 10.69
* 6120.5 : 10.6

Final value -0.3 angstrom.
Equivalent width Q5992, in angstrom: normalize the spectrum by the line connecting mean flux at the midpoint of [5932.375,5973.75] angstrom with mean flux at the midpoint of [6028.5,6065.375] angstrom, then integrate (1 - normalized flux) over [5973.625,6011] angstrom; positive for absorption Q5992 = 0.7 angstrom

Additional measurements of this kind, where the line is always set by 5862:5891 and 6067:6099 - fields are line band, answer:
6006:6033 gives 0.69 angstrom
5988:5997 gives 0.18 angstrom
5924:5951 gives -0.32 angstrom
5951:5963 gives 0.05 angstrom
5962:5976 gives 0.00 angstrom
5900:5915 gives 0.36 angstrom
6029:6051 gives 0.13 angstrom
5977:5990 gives 0.03 angstrom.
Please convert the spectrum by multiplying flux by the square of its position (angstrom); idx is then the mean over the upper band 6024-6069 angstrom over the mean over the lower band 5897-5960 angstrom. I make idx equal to 1.05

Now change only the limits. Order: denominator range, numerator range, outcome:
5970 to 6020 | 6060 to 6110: 1.05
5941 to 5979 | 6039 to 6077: 1.04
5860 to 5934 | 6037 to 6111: 1.08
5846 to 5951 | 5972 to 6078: 1.05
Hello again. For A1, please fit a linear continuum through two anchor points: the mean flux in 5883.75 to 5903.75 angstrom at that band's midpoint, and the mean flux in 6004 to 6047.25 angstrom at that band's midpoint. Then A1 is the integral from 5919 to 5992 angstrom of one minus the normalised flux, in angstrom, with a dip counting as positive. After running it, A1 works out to -3.2 angstrom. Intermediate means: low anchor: 10.1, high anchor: 10.5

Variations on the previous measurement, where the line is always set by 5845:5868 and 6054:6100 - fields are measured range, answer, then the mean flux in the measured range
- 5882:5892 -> 0.3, 10.4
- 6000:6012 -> 0.4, 10.4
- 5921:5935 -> -0.1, 10.8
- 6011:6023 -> 0.4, 10.5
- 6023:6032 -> 0.2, 10.5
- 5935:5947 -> 0.0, 10.8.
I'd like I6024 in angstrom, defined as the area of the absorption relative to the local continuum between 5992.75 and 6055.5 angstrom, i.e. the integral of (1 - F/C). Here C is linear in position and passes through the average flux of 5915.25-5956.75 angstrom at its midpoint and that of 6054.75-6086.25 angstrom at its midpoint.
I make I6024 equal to 1.5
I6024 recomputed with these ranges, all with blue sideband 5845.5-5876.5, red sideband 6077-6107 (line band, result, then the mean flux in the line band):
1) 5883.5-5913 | 1.37 angstrom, 10.3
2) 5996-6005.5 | 0.24 angstrom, 10.5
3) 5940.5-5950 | -0.19 angstrom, 11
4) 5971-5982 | -0.05 angstrom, 10.8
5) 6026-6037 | 0.10 angstrom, 10.6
